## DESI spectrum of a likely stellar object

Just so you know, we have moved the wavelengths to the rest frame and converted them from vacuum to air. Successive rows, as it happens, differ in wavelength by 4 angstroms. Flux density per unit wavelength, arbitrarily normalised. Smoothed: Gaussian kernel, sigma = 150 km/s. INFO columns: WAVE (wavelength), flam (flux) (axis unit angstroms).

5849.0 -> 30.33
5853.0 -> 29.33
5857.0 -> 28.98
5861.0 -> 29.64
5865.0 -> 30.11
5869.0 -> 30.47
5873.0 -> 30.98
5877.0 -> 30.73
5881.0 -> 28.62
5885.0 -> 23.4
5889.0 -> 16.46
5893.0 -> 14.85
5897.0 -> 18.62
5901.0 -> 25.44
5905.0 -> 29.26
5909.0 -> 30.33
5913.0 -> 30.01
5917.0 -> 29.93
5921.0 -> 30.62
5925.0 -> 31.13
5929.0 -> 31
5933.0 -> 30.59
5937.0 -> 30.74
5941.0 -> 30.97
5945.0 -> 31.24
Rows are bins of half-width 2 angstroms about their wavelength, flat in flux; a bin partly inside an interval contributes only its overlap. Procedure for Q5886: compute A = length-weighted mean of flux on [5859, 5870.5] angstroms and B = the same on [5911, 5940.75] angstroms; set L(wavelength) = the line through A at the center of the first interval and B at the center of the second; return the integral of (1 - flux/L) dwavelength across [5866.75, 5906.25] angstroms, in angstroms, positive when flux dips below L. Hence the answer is 7.06 angstroms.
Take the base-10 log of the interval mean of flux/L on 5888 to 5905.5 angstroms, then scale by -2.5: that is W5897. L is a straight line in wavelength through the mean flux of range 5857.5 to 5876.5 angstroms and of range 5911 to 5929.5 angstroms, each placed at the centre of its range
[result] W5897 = 0.43 mag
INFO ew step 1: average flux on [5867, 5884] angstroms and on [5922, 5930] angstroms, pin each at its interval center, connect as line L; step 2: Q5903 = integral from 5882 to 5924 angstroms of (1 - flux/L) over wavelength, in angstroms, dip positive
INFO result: 7.41 angstroms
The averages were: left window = 29.8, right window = 31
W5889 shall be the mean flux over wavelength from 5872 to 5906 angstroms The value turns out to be 23.9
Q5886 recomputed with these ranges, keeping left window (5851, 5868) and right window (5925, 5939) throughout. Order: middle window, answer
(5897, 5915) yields 1.6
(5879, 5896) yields 5.3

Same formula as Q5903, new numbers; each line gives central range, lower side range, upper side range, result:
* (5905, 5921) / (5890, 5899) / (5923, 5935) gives -3.9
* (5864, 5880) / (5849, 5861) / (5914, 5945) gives -0.4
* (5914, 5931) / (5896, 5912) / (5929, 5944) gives -1.0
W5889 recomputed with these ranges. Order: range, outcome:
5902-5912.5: 29.4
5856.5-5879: 30.2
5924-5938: 30.9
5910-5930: 30.5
